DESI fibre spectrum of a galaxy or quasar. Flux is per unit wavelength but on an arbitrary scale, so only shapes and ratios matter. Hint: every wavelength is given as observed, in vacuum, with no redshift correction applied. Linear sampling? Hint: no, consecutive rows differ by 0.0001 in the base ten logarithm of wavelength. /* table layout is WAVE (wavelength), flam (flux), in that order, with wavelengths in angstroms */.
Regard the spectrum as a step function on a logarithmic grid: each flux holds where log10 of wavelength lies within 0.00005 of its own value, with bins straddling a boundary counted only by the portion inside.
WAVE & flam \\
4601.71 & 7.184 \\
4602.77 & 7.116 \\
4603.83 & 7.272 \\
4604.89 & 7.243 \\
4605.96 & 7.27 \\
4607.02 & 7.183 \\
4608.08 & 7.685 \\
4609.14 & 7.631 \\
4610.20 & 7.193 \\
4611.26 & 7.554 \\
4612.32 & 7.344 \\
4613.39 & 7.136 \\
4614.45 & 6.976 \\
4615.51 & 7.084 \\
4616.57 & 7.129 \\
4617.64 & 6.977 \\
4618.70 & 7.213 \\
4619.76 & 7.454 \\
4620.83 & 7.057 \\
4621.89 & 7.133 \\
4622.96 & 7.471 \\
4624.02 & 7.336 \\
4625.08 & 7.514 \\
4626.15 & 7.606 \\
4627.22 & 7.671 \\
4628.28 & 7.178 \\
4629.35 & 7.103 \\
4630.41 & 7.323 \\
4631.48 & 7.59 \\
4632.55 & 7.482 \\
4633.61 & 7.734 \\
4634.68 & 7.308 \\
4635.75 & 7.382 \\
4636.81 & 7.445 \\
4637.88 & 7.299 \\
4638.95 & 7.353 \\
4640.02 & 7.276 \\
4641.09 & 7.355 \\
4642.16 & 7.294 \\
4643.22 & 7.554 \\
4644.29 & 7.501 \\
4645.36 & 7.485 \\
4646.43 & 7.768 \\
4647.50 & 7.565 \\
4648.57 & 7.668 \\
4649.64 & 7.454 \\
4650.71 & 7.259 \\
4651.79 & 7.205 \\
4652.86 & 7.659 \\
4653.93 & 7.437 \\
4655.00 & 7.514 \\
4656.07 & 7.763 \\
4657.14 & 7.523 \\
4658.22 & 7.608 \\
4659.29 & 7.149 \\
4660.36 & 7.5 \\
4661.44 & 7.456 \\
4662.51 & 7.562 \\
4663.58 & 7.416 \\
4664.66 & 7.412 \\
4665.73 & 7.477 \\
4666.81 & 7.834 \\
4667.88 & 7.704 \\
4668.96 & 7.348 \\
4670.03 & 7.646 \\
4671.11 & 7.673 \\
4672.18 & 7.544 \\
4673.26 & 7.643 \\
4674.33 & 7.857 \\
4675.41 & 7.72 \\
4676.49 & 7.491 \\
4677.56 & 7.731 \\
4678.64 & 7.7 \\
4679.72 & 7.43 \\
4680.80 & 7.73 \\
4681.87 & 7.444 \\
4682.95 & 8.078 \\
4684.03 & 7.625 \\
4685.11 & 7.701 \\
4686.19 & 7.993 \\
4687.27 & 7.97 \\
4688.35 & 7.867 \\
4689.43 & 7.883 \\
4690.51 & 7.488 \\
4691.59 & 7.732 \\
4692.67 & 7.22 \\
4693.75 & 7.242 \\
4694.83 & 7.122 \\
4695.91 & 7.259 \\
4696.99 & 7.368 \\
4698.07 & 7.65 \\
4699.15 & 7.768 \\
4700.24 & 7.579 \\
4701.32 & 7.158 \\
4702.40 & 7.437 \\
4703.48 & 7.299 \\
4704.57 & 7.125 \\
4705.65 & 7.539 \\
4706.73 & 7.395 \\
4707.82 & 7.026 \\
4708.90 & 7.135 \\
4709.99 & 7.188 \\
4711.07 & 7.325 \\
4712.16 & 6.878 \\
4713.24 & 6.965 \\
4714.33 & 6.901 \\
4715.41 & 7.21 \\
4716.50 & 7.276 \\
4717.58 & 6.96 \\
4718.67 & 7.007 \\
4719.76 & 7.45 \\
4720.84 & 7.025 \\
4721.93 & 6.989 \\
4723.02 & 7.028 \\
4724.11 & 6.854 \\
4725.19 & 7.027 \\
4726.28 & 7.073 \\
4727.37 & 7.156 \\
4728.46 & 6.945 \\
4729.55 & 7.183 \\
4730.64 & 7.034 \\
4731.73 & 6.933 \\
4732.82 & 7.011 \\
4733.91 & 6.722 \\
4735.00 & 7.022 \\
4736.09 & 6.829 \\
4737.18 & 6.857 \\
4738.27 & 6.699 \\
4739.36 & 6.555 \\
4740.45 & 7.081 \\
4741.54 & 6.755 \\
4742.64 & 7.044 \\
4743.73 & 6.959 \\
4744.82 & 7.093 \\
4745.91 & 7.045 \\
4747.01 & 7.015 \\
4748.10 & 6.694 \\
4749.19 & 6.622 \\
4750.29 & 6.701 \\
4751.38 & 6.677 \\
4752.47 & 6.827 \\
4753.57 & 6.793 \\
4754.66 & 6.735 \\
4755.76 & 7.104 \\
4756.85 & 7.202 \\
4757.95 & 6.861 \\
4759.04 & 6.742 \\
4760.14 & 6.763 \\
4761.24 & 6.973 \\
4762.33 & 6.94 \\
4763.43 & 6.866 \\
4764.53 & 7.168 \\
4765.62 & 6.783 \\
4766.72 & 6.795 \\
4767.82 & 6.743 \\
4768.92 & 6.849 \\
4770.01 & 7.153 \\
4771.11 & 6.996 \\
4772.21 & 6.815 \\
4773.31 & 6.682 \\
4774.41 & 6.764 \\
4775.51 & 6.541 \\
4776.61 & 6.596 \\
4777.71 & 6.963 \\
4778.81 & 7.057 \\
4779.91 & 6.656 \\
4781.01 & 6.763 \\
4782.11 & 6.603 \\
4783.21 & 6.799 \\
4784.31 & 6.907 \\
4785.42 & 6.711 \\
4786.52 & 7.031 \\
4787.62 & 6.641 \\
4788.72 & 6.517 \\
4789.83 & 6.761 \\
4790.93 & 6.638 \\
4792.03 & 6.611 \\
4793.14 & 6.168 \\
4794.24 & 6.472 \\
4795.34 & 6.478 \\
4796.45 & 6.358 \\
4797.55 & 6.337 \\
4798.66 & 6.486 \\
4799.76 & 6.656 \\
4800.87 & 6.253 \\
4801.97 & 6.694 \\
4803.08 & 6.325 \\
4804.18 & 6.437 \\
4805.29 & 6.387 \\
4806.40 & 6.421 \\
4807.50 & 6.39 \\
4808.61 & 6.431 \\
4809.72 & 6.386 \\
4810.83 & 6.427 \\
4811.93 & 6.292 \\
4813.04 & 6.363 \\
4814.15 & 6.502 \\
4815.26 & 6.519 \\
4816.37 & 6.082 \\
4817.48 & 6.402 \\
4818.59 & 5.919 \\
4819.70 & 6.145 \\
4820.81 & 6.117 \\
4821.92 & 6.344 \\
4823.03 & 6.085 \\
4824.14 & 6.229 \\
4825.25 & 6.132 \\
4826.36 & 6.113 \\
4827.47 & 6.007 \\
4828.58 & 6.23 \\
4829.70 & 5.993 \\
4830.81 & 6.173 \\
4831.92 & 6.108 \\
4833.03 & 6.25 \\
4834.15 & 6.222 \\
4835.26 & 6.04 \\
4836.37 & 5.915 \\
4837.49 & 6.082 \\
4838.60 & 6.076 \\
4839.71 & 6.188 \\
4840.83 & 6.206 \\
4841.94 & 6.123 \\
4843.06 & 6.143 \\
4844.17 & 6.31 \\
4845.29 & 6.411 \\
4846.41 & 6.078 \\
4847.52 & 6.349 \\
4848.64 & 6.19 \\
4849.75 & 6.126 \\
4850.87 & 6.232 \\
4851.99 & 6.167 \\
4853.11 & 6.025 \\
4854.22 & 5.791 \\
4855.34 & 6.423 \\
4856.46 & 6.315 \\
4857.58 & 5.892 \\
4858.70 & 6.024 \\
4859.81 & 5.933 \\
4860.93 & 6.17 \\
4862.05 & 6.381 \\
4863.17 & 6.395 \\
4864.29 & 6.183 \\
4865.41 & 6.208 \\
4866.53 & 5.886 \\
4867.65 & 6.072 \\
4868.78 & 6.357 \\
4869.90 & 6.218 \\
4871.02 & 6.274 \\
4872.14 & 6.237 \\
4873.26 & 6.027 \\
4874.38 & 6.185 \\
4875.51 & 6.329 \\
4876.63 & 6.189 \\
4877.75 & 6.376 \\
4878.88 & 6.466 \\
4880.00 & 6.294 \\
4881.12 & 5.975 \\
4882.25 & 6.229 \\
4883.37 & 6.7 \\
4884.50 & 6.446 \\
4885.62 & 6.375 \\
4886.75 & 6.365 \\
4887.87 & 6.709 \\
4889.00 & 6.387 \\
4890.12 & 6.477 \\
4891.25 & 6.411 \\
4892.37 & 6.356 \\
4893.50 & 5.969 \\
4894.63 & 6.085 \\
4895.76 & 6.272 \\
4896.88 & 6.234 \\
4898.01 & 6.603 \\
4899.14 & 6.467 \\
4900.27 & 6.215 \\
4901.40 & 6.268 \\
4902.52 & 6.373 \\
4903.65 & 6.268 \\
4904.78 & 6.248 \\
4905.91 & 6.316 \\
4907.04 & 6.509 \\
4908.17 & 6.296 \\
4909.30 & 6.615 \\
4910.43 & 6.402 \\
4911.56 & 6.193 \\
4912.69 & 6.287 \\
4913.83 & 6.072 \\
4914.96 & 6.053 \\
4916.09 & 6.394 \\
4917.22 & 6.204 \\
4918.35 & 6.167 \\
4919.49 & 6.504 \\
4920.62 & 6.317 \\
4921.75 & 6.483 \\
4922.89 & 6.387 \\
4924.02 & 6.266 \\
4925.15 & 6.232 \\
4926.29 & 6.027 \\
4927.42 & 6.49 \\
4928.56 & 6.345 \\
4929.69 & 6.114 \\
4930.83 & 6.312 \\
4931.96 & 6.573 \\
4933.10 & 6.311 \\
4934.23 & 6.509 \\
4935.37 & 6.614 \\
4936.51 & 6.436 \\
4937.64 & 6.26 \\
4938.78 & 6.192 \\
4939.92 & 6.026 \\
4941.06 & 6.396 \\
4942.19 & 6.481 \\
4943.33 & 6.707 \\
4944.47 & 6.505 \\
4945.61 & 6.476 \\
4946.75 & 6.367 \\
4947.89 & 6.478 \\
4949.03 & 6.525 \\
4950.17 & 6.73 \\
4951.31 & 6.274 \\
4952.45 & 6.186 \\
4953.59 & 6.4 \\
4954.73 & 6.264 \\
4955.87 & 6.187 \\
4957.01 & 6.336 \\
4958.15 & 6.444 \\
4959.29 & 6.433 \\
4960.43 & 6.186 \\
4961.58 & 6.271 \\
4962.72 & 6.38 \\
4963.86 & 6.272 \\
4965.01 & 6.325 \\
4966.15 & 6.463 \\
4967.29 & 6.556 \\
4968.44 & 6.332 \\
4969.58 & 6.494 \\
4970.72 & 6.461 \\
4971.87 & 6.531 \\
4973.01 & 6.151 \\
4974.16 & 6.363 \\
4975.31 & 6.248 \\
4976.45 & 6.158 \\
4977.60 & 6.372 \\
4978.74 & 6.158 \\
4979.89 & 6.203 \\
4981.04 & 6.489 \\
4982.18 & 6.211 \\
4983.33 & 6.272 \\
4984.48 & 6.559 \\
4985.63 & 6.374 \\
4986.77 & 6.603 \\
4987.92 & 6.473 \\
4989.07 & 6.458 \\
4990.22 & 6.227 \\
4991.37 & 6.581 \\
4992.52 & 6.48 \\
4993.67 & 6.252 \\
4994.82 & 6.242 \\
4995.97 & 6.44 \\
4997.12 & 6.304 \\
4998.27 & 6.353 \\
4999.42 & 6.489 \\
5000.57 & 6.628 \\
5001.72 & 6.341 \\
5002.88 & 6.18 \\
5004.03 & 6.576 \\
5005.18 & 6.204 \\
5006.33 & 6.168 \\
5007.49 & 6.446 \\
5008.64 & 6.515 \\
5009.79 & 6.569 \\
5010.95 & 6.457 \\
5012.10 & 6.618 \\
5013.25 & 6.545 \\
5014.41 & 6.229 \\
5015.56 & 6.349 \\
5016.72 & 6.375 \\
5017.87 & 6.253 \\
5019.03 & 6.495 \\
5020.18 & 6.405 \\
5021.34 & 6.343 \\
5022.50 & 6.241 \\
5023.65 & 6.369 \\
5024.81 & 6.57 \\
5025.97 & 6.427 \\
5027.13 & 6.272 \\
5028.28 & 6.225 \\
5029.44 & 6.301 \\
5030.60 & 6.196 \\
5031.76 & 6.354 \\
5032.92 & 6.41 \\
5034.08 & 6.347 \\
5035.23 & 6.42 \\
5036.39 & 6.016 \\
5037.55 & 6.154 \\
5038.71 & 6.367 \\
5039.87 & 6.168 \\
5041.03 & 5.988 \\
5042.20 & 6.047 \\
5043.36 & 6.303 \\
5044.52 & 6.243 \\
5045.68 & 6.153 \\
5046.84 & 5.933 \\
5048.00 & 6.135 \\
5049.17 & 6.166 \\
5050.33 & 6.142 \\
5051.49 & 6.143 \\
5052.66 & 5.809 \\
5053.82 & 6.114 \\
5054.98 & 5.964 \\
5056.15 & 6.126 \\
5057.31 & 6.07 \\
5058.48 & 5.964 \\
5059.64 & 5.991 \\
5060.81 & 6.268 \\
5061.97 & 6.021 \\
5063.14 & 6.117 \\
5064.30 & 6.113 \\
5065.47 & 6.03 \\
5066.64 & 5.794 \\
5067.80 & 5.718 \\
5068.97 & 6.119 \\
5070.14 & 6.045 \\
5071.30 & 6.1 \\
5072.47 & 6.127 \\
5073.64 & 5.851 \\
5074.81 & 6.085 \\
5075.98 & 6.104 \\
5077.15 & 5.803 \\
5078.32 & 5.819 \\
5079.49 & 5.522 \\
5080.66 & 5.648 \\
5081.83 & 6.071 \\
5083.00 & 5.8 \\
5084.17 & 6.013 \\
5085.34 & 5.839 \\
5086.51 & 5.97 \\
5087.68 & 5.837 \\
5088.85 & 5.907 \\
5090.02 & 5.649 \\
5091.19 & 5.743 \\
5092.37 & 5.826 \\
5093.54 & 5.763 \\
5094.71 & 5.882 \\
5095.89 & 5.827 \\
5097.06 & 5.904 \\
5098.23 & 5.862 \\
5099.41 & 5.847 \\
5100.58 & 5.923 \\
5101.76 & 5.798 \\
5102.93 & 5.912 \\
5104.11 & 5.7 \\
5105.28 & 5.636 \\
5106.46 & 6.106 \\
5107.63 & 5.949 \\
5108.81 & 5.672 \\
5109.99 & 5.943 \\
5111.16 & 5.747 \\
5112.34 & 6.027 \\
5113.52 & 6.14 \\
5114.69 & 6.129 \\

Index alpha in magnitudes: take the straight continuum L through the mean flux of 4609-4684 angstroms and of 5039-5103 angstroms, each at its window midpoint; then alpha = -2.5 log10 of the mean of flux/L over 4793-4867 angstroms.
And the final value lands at 0.10 mag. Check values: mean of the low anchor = 7.46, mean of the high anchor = 5.97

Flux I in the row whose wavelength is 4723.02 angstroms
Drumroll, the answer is 7.028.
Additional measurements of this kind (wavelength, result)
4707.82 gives 7.026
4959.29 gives 6.433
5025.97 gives 6.427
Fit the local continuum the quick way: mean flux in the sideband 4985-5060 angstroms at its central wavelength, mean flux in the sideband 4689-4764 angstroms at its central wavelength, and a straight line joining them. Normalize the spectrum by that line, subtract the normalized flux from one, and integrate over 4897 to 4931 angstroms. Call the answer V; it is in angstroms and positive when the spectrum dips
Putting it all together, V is 1.37 angstroms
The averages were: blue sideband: 7.07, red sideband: 6.29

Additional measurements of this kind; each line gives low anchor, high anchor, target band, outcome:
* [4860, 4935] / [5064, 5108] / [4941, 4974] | -1.2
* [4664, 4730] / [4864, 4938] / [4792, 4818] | 1.6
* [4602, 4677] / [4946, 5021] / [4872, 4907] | 1.8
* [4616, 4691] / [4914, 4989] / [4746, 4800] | 2.2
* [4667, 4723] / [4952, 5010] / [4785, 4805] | 1.5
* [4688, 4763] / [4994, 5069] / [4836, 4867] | 2.7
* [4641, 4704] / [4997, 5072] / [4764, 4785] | 1.1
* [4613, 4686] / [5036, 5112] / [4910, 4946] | 0.8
